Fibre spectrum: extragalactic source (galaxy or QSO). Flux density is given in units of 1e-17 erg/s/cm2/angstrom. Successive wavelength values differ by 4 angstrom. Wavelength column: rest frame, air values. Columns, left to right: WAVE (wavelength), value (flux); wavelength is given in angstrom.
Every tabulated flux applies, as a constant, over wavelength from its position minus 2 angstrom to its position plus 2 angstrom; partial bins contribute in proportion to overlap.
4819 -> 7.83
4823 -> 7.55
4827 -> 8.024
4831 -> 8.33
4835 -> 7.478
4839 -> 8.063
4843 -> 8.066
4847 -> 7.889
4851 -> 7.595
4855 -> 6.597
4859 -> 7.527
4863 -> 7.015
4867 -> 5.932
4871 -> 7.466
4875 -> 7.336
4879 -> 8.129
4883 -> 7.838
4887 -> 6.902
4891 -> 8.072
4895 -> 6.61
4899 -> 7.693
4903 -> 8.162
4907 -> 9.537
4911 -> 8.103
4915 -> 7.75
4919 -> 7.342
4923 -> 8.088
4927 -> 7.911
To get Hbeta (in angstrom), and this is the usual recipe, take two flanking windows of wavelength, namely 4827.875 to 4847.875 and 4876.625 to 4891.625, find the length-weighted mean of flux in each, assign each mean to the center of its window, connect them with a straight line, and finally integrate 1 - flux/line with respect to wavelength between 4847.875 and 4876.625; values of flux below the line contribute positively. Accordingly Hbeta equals 2.7 angstrom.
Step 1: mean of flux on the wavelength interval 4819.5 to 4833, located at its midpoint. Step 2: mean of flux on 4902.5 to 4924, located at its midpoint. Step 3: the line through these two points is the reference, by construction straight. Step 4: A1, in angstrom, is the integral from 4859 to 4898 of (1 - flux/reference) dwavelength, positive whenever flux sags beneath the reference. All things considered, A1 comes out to 3.87 angstrom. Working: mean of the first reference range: 7.95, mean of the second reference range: 8.17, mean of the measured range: 7.28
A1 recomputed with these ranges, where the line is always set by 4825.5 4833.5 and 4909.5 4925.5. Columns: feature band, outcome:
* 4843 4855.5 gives 0.8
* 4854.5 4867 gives 1.7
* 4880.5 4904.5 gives 1.1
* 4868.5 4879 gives 0.7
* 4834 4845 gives 0.3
